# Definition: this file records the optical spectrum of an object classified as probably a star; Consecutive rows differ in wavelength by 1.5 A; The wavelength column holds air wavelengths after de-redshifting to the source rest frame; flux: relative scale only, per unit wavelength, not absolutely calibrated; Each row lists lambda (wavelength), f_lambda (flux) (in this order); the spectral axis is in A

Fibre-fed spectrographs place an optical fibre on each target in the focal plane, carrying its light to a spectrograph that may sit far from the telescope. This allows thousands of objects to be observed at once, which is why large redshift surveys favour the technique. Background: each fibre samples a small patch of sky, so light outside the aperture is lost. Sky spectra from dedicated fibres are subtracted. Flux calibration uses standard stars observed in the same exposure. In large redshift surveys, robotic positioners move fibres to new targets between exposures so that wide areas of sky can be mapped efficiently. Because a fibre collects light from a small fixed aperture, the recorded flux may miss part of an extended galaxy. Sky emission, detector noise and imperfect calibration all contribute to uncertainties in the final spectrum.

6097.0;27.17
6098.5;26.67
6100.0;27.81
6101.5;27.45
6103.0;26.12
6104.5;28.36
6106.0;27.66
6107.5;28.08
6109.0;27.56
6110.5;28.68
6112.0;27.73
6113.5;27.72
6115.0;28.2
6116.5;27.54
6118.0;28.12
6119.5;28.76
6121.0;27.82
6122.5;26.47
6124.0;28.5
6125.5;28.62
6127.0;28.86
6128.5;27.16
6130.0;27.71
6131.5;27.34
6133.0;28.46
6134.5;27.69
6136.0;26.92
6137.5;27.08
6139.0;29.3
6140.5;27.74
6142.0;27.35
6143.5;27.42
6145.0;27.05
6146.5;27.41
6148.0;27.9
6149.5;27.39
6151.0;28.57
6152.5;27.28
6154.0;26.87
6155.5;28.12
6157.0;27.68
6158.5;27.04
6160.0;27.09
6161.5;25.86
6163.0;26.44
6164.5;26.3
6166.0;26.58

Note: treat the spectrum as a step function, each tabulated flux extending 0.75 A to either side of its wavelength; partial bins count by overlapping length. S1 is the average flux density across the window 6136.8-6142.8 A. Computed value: 27.9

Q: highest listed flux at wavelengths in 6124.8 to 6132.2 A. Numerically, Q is 28.86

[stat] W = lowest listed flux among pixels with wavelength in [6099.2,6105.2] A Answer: 26.12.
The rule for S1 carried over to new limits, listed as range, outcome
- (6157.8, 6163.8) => 26.6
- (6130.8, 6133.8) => 27.9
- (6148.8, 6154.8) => 27.5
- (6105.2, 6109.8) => 27.8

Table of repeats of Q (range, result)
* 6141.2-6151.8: 28.57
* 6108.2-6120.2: 28.76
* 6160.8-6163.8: 26.44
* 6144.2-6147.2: 27.41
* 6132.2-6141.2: 29.3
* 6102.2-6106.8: 28.36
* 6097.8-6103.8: 27.81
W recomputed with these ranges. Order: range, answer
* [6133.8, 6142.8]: 26.92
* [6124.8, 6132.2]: 27.16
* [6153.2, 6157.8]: 26.87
